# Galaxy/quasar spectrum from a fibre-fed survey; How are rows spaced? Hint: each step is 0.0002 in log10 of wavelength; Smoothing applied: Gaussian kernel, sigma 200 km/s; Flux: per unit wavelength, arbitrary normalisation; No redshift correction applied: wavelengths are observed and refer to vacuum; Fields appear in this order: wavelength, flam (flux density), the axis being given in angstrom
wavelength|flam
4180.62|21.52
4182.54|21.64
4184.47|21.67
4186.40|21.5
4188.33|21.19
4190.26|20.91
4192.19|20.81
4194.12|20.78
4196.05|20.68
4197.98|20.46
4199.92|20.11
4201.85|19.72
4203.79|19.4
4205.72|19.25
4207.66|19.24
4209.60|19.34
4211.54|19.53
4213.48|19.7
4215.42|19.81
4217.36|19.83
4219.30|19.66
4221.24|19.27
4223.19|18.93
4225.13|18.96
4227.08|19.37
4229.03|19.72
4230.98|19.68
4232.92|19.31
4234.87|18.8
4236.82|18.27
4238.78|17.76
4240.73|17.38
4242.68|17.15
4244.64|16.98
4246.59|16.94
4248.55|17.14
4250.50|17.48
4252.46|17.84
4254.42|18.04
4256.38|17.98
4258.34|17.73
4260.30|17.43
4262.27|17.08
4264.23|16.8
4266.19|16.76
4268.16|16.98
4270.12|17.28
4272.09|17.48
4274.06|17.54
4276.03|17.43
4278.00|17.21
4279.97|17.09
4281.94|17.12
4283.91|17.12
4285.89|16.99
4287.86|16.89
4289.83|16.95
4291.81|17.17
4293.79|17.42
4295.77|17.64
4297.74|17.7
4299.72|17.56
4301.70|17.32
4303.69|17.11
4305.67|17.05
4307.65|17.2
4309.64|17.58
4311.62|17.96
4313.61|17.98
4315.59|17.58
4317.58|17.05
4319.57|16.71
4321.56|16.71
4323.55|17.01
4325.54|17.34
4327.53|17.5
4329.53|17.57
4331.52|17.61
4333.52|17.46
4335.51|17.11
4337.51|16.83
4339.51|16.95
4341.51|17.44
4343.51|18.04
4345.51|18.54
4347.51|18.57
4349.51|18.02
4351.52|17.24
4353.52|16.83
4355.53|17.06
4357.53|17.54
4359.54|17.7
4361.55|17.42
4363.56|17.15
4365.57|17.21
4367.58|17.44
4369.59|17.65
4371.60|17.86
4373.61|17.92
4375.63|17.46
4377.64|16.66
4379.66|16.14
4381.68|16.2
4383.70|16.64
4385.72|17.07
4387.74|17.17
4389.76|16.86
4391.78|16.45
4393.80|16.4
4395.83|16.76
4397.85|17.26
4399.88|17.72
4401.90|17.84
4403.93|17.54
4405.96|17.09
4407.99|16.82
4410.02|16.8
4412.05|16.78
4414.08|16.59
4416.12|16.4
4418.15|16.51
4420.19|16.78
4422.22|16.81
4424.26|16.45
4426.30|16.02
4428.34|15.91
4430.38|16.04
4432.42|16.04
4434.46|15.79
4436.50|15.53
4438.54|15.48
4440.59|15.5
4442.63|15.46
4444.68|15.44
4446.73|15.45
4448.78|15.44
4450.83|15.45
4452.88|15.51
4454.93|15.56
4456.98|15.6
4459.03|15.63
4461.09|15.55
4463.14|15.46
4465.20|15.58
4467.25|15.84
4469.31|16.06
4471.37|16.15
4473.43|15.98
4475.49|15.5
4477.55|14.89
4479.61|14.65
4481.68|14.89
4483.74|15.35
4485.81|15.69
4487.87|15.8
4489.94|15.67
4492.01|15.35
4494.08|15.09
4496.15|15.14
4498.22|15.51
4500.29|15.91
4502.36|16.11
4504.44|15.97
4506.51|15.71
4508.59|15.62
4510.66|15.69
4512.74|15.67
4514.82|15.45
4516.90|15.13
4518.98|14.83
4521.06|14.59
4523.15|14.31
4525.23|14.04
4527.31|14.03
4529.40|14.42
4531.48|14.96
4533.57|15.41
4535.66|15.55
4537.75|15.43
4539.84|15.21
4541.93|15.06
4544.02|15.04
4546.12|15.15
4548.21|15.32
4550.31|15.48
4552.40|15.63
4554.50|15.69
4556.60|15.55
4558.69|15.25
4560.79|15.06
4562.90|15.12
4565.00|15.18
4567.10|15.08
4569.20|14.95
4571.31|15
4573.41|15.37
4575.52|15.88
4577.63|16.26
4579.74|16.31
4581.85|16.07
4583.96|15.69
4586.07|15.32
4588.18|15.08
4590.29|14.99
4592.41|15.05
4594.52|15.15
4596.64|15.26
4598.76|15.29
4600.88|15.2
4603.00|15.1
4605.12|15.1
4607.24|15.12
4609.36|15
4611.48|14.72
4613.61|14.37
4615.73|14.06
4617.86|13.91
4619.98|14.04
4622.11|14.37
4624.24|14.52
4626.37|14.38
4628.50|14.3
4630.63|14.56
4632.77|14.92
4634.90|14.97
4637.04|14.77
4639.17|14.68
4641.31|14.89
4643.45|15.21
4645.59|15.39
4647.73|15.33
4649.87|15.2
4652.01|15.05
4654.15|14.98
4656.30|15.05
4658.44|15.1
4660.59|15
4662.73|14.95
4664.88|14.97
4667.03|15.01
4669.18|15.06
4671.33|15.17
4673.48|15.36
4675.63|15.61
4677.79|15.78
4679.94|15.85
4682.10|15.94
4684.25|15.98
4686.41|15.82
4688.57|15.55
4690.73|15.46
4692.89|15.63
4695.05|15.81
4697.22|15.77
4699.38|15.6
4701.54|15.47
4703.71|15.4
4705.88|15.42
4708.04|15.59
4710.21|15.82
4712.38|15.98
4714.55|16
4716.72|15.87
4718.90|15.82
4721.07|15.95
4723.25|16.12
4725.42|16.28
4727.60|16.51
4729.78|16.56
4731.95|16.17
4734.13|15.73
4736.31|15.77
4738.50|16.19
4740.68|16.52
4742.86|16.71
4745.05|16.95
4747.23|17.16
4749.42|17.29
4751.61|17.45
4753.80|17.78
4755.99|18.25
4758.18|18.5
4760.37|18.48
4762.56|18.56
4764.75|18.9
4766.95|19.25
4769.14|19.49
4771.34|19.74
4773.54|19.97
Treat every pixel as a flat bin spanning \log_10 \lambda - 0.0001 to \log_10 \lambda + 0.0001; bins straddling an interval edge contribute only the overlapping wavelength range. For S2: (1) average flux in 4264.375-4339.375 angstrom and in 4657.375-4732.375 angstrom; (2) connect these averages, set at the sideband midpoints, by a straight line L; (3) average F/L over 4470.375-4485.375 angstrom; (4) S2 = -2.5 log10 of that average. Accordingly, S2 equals 0.08 mag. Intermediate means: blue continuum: 17.3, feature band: 15.4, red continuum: 15.7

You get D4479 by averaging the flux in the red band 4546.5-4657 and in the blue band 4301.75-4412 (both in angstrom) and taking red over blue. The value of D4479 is 0.9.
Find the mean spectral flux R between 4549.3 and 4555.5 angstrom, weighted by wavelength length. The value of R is 15.6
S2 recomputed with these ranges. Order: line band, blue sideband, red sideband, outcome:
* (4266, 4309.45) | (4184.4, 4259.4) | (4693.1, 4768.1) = 0.095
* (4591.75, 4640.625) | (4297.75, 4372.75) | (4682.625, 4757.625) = 0.126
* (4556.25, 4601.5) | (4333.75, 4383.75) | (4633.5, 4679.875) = 0.024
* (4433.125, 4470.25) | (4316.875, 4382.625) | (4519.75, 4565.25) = 0.038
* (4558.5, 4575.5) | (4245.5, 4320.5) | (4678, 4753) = 0.092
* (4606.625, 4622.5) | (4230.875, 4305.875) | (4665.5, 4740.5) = 0.119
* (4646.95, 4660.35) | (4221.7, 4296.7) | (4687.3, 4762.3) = 0.100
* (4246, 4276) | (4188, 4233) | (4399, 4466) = 0.096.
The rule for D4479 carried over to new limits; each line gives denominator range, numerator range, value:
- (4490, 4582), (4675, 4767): 1.07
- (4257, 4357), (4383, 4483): 0.93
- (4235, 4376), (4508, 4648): 0.87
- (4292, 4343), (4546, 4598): 0.89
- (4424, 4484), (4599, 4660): 0.95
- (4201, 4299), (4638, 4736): 0.86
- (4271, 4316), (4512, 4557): 0.87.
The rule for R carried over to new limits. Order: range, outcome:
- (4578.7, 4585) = 16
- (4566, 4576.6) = 15.3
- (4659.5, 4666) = 15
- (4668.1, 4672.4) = 15.1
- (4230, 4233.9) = 19.5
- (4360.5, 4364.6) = 17.3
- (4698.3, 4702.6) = 15.6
